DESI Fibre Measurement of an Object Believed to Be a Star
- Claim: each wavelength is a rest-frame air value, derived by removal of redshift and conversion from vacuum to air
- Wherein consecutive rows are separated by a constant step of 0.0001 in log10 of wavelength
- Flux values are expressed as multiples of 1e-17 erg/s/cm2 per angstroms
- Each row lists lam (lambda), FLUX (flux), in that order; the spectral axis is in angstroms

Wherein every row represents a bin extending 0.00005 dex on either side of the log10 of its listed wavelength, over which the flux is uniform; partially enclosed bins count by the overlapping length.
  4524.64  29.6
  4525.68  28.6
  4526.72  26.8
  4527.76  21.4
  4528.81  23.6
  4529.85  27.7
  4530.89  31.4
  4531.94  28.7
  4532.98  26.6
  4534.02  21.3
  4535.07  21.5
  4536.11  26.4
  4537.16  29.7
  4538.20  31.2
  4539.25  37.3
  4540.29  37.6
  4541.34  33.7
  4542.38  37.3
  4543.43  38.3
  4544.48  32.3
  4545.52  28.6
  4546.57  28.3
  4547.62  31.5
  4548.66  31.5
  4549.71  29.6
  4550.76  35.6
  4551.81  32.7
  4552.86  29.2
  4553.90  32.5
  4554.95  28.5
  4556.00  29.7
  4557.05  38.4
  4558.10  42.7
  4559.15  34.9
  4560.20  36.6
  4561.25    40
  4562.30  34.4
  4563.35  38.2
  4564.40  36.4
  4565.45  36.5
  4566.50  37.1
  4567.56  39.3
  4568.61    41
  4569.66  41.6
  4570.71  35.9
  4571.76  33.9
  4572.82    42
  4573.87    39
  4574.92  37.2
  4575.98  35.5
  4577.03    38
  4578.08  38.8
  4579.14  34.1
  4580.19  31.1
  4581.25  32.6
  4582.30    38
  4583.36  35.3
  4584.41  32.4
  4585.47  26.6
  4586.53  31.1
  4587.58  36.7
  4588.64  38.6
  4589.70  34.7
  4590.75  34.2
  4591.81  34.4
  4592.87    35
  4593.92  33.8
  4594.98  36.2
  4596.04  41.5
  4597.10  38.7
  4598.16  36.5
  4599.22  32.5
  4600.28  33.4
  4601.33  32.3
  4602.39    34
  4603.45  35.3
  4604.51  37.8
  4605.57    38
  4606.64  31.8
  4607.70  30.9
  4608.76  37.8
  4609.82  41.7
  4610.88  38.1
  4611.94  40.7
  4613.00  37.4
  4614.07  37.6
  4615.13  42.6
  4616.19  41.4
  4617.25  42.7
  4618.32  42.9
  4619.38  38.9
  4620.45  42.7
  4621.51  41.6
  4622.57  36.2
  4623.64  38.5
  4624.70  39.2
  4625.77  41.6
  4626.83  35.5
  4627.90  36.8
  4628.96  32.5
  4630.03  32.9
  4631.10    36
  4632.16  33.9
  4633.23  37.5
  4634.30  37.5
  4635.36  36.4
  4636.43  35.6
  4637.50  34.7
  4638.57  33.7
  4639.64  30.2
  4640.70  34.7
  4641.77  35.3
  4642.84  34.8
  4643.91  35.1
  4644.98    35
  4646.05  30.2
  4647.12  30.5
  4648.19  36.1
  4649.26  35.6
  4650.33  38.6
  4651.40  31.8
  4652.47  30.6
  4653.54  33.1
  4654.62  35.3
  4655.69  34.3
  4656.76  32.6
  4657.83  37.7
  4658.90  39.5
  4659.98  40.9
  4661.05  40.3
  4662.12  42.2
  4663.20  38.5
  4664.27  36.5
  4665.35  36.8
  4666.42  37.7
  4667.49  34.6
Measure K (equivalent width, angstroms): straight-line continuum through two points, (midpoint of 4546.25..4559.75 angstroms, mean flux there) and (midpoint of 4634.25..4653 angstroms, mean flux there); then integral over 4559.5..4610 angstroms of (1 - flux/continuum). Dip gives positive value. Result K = -4.1 angstroms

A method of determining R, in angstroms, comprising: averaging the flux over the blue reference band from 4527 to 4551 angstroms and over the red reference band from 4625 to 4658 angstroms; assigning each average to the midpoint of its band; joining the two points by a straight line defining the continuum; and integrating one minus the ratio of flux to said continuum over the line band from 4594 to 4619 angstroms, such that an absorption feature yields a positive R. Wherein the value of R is -3.26 angstroms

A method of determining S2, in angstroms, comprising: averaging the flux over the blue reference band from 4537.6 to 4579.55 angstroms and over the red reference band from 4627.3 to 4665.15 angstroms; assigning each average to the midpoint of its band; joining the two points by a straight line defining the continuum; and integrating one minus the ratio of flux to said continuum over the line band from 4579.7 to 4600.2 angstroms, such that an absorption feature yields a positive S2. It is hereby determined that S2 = 0.4 angstroms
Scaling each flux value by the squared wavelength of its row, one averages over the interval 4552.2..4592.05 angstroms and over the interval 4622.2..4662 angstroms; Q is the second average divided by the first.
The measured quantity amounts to 1.0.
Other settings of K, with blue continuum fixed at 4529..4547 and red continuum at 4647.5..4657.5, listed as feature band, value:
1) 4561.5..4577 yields -3.1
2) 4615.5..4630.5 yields -2.5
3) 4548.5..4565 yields -1.9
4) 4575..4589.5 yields -1.3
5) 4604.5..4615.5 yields -1.6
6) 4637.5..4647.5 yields 0.1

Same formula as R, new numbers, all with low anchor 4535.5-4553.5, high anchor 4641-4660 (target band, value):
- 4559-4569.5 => -1.6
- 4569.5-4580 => -1.3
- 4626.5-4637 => -0.4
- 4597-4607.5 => -0.4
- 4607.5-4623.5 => -2.7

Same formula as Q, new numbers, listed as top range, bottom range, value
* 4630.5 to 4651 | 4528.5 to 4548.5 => 1.20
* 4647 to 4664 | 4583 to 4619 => 1.02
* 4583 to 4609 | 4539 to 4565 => 1.04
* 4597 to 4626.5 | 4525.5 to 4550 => 1.32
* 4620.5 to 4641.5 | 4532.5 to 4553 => 1.21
